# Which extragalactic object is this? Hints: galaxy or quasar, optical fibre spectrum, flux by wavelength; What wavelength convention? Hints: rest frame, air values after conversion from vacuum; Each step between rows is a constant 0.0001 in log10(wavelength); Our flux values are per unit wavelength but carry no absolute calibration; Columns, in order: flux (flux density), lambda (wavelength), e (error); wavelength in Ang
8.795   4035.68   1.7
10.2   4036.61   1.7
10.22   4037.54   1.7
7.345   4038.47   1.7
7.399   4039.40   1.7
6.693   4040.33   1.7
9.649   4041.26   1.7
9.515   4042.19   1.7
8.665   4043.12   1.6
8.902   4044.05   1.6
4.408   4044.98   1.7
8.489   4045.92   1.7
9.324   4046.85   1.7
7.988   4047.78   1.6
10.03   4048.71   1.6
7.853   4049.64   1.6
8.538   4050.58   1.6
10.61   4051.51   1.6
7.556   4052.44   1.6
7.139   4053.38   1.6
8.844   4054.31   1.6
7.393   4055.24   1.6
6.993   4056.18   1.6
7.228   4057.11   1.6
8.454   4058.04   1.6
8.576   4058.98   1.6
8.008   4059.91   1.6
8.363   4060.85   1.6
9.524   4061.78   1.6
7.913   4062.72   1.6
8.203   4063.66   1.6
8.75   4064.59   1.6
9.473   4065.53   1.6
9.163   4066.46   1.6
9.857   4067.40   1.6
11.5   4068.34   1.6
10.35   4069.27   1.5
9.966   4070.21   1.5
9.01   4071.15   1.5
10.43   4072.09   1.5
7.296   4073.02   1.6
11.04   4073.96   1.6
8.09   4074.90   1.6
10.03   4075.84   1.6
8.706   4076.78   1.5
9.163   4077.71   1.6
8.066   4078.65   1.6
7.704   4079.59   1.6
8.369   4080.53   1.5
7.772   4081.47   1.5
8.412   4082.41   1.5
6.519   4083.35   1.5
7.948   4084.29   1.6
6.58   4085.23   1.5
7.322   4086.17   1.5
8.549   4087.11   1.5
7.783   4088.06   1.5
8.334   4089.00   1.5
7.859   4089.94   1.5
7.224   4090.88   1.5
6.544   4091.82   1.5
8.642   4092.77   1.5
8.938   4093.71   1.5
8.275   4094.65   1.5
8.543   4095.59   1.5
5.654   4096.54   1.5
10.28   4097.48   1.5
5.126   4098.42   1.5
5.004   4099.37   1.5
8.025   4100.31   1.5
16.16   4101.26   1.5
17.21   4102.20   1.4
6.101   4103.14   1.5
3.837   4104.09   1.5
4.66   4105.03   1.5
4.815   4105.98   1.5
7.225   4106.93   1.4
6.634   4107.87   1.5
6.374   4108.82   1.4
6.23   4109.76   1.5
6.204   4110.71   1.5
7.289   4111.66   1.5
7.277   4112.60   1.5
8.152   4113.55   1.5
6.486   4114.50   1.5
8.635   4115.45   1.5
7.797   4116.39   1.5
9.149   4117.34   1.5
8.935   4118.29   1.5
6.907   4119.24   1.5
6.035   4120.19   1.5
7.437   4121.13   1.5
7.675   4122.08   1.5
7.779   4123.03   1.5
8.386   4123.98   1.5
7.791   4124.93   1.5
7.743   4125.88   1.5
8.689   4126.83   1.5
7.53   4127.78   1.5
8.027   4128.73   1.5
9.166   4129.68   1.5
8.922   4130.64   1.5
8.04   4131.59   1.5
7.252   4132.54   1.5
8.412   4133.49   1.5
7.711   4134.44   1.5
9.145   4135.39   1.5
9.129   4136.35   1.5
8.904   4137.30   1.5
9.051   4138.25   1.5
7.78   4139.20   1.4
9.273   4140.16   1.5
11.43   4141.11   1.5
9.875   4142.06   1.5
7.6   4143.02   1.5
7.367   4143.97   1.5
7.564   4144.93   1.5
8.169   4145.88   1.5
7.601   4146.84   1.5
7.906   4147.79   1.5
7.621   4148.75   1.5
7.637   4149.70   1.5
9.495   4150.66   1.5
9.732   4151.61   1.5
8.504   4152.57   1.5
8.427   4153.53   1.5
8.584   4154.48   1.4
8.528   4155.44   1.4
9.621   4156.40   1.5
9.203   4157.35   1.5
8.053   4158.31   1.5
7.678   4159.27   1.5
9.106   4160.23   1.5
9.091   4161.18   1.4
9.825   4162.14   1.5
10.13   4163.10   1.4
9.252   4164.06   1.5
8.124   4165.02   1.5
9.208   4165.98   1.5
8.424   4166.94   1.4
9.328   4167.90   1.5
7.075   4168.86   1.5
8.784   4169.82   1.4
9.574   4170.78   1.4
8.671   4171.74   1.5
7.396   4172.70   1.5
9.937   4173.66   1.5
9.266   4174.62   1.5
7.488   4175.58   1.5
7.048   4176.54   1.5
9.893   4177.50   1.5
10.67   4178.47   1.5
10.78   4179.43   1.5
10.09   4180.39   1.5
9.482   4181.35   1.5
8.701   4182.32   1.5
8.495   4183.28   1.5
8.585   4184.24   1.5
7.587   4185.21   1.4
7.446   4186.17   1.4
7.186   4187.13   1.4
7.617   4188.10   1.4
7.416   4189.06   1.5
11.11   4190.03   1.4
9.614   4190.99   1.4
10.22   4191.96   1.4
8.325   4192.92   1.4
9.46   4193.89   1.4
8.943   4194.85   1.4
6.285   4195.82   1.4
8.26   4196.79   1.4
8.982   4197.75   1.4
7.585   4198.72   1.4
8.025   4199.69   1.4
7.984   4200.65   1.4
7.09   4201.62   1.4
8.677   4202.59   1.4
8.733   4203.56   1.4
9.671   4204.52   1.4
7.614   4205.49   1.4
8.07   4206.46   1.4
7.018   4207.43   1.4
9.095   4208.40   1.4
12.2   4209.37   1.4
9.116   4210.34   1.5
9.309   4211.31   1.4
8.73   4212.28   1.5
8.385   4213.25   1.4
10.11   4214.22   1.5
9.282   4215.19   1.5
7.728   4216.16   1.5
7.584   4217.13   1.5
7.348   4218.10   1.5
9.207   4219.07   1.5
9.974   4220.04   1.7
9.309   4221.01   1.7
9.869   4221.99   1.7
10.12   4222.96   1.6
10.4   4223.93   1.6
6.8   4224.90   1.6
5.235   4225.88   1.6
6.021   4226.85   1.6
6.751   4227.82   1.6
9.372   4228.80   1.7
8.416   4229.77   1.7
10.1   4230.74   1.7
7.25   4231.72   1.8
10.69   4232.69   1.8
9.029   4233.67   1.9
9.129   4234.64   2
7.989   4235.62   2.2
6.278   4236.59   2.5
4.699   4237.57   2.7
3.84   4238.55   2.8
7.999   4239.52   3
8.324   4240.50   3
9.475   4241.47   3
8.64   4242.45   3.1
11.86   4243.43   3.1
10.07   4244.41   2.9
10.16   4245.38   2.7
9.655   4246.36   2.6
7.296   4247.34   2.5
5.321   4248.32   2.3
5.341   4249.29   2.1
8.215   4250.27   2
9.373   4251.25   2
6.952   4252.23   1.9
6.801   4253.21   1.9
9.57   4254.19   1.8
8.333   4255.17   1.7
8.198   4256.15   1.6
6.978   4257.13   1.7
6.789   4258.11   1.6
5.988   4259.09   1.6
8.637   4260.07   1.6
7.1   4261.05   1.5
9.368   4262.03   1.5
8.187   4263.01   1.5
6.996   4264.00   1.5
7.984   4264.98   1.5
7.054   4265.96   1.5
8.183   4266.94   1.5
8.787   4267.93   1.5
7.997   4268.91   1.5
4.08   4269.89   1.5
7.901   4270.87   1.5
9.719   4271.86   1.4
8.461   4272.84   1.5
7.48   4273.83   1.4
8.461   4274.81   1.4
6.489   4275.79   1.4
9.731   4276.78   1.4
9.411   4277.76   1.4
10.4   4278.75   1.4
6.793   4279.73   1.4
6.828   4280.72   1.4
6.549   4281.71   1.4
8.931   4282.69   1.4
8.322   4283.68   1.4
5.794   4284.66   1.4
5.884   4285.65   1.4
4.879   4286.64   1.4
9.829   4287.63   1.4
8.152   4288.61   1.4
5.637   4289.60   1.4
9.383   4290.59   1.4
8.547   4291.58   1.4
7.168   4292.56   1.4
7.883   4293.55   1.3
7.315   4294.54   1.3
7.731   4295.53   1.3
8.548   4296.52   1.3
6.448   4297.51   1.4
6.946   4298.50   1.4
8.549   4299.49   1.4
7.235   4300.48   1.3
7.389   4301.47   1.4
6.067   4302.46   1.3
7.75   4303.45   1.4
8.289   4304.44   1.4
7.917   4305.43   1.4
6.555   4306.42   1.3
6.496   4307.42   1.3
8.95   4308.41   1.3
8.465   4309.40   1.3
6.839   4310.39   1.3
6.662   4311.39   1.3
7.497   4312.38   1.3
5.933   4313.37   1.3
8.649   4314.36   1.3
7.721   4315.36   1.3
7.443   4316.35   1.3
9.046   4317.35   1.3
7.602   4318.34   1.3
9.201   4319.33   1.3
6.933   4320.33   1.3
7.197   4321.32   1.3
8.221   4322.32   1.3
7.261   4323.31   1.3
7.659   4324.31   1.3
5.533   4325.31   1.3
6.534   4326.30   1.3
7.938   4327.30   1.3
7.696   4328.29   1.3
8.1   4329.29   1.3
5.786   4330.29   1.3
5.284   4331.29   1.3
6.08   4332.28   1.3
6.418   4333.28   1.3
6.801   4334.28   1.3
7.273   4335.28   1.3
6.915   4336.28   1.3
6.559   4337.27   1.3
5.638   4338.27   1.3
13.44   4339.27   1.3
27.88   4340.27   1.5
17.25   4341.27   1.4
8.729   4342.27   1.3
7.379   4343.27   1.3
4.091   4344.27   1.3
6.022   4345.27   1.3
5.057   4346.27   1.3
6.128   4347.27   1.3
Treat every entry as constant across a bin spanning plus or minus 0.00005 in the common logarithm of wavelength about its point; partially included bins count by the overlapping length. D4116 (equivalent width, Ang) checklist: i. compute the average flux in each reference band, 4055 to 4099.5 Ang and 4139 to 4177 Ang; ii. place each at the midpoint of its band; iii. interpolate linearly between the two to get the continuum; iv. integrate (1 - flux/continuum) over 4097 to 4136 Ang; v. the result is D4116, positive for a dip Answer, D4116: 3.1 Ang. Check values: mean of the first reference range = 8.34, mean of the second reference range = 8.64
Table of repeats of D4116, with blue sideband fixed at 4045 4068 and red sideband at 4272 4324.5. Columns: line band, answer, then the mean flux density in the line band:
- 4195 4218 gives -1.5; 8.49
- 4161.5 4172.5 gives -1.1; 8.9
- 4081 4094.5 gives 0.9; 7.76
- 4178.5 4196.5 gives -1.7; 8.78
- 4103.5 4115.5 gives 2.8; 6.36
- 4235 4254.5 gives -0.1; 7.88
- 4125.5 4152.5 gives -0.9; 8.46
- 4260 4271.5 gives 0.1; 7.68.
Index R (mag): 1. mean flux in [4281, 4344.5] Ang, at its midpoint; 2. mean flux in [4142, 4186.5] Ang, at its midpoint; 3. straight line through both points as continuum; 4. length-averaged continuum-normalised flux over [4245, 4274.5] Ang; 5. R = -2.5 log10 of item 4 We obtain 0.06 mag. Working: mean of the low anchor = 8.69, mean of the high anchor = 7.87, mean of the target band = 7.76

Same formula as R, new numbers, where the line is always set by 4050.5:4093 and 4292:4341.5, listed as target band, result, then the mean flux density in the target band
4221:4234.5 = -0.05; 8.51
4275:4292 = 0.04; 7.75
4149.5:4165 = -0.08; 8.93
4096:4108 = 0.08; 7.78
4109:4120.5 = 0.13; 7.42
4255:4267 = 0.06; 7.64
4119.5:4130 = 0.07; 7.81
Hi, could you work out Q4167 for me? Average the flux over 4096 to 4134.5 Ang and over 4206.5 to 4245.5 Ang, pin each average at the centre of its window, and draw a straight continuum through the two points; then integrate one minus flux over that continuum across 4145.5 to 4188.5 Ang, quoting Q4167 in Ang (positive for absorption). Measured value -3.1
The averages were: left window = 7.73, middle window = 8.69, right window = 8.55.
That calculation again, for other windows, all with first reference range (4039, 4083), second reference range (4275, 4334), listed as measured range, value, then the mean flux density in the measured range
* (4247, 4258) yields 0.35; 7.47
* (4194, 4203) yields -0.07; 8.04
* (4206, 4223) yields -2.38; 9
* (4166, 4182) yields -1.81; 9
